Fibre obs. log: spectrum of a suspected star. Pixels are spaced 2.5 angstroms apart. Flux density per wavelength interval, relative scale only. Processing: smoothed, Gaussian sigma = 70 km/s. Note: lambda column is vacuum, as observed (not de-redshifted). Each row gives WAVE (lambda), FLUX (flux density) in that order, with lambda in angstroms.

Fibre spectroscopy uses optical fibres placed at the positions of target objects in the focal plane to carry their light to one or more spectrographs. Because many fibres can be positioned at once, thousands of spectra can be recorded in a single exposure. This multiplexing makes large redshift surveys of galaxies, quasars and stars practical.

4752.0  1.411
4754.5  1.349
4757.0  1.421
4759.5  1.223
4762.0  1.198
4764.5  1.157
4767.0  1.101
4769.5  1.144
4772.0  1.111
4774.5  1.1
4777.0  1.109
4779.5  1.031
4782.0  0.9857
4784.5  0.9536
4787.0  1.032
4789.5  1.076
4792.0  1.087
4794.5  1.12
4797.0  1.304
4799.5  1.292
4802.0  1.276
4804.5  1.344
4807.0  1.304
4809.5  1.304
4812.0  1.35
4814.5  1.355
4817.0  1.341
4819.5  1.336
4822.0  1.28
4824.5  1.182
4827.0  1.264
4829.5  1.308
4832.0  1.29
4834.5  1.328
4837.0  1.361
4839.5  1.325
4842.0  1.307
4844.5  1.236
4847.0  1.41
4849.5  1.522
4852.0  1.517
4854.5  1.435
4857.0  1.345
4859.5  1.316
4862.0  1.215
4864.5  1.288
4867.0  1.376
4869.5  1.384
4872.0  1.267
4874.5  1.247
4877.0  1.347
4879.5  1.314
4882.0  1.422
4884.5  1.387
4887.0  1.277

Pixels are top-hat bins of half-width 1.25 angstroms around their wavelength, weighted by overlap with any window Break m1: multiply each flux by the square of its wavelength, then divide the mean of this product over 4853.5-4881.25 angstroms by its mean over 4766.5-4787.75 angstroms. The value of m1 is 1.29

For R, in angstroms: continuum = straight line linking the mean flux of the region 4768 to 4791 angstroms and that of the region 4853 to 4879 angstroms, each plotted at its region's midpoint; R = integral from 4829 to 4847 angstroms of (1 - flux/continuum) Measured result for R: -1.1 angstroms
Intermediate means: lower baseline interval 1.06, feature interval 1.31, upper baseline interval 1.32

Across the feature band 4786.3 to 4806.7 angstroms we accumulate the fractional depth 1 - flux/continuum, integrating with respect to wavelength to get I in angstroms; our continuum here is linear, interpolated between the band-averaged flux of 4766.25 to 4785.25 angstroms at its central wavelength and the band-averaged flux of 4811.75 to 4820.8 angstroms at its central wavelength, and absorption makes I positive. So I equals 0.2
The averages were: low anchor 1.07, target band 1.2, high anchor 1.34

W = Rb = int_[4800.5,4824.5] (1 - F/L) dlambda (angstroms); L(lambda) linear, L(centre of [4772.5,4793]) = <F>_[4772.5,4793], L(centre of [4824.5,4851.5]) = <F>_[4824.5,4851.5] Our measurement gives -2.3 angstroms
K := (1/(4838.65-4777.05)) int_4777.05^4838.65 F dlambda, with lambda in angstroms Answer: 1.23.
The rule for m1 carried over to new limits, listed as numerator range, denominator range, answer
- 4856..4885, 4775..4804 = 1.22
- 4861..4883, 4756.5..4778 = 1.18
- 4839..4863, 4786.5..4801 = 1.21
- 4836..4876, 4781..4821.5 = 1.13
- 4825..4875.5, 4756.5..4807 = 1.19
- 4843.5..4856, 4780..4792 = 1.43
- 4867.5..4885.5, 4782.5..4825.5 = 1.12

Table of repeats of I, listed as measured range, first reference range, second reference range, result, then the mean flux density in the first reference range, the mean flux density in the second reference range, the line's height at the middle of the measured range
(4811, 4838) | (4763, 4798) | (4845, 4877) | -1.6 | 1.09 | 1.36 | 1.24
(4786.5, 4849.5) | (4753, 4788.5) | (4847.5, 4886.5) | -1.7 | 1.14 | 1.36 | 1.25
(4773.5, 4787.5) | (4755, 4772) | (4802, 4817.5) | 2.4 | 1.21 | 1.33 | 1.25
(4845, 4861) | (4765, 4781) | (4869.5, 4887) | -1.7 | 1.1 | 1.33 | 1.28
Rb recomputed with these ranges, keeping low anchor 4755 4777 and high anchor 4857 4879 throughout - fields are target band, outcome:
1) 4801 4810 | -0.6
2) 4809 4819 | -0.8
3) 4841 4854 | -1.2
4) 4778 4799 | 2.2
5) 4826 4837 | -0.4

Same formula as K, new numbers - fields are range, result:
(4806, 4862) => 1.33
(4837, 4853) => 1.38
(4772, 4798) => 1.08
